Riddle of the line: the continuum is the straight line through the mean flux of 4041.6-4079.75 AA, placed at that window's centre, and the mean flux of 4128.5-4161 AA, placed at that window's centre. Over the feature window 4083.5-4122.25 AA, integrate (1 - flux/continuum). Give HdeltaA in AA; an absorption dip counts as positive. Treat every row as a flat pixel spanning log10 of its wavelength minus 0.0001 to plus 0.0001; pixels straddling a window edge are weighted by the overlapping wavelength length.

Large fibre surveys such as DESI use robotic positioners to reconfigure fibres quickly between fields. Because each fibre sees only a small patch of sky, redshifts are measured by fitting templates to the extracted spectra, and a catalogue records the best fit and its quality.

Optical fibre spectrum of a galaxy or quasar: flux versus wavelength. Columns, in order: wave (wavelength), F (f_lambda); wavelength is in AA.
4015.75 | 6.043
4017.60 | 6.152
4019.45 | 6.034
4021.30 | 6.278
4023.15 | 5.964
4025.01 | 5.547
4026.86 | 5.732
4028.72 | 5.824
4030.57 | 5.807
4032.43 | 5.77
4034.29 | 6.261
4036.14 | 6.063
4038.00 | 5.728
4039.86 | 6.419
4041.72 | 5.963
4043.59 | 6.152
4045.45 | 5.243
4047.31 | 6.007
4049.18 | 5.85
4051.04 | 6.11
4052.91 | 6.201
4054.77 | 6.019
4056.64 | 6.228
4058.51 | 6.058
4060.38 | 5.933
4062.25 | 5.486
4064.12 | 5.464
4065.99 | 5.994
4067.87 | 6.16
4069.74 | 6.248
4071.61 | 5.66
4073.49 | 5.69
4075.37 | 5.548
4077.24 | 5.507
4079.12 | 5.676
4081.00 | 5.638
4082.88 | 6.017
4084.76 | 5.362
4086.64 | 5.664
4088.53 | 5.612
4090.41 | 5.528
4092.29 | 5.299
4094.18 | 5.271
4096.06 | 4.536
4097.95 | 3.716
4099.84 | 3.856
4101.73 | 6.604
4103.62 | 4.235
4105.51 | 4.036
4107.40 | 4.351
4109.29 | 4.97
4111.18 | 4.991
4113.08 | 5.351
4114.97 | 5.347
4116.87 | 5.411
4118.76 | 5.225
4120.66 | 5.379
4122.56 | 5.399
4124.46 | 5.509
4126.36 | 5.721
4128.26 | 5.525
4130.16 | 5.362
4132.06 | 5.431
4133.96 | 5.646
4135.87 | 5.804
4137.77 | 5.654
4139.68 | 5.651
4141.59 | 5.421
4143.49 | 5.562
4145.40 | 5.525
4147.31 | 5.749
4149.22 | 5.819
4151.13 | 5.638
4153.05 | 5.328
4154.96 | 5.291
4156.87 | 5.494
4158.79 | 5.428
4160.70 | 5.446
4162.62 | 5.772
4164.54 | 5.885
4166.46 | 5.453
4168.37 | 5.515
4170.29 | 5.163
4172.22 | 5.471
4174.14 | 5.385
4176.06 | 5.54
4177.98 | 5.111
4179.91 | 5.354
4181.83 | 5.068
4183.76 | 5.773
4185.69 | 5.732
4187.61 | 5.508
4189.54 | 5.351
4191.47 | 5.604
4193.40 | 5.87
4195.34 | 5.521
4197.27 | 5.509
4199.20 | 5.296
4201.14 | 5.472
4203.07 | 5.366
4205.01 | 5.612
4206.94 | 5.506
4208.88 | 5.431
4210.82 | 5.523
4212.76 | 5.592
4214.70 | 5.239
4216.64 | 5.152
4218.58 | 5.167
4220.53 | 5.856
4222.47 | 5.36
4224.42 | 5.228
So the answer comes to 4.4 AA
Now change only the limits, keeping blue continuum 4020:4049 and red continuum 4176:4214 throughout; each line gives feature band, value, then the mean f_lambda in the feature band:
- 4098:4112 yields 2.6 AA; 4.65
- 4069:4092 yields 0.5 AA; 5.66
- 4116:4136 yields 0.7 AA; 5.48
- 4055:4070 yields -0.2 AA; 5.93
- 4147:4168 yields 0.1 AA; 5.57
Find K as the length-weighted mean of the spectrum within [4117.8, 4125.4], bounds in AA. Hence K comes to 5.38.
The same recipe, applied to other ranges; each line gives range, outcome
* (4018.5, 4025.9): 5.96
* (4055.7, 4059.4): 6.14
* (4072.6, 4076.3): 5.61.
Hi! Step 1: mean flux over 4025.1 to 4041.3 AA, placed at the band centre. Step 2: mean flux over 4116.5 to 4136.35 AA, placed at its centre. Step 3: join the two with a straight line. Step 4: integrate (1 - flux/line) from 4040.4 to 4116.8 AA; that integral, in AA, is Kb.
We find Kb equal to 3.1 AA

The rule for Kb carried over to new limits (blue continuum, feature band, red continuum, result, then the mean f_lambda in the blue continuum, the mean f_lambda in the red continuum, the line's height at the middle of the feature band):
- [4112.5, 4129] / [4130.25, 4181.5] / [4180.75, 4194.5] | -0.2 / 5.43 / 5.56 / 5.5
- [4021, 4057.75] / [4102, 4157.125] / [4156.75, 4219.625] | 2.9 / 5.95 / 5.46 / 5.66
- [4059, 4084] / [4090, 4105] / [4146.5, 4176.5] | 2.3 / 5.77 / 5.52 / 5.7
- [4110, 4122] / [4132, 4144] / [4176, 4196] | -0.6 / 5.28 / 5.49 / 5.35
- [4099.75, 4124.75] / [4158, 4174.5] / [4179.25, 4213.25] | -0.5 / 5.08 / 5.51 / 5.35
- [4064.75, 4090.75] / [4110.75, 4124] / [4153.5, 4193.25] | 0.7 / 5.74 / 5.47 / 5.63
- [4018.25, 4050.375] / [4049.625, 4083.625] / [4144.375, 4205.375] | -0.2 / 5.92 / 5.5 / 5.83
